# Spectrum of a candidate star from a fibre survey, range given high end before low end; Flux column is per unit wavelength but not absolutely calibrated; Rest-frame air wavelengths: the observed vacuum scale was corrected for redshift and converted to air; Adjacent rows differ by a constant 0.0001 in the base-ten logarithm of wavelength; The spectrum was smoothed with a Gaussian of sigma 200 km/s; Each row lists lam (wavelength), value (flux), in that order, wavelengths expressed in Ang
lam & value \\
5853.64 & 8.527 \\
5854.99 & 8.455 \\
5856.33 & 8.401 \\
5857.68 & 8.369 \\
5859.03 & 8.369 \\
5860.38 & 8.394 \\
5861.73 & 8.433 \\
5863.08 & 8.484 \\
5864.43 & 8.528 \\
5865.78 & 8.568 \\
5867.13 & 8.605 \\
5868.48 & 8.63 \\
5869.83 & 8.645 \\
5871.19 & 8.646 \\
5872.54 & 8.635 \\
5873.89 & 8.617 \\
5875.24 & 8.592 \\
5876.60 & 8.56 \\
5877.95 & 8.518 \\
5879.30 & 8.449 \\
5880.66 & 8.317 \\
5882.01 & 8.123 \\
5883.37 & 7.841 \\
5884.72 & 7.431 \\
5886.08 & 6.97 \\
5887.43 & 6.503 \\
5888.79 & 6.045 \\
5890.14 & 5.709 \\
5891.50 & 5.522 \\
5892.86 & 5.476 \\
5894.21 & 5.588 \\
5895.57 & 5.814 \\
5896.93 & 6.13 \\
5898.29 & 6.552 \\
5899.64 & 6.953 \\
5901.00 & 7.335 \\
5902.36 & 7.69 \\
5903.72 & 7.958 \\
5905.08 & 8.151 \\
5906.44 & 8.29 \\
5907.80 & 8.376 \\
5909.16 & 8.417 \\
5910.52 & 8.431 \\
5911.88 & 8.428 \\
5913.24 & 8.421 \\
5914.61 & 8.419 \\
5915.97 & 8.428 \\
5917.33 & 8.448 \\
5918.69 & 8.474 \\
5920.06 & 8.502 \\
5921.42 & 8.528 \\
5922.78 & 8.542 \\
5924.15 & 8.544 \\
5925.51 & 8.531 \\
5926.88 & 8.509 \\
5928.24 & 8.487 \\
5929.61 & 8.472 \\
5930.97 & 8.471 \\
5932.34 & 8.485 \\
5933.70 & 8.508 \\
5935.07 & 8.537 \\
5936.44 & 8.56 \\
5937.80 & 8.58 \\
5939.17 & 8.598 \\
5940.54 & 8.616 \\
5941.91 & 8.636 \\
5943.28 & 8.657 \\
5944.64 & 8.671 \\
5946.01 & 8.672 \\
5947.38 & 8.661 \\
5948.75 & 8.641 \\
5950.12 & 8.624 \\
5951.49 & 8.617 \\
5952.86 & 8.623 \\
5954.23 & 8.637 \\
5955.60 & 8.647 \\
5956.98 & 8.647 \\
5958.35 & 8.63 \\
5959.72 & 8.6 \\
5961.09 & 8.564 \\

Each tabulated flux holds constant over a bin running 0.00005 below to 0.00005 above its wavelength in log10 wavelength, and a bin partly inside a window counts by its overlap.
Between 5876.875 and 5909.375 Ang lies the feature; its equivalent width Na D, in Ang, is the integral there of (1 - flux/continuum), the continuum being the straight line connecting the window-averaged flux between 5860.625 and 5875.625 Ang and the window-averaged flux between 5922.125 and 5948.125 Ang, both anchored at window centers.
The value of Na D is 5.3 Ang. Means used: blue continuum 8.58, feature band 7.17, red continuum 8.56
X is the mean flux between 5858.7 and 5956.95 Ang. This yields 8.09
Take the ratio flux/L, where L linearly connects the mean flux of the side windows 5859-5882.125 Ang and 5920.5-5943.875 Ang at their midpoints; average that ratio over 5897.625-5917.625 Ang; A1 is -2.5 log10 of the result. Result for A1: 0.07 mag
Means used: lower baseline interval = 8.52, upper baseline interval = 8.54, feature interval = 8.01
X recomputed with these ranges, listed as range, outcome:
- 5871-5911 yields 7.44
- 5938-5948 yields 8.64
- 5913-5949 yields 8.54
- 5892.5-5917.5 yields 7.55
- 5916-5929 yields 8.5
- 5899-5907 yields 7.72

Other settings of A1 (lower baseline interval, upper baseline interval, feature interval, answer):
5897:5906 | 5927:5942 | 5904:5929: -0.071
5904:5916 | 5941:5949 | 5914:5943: -0.001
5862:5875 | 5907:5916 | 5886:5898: 0.388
